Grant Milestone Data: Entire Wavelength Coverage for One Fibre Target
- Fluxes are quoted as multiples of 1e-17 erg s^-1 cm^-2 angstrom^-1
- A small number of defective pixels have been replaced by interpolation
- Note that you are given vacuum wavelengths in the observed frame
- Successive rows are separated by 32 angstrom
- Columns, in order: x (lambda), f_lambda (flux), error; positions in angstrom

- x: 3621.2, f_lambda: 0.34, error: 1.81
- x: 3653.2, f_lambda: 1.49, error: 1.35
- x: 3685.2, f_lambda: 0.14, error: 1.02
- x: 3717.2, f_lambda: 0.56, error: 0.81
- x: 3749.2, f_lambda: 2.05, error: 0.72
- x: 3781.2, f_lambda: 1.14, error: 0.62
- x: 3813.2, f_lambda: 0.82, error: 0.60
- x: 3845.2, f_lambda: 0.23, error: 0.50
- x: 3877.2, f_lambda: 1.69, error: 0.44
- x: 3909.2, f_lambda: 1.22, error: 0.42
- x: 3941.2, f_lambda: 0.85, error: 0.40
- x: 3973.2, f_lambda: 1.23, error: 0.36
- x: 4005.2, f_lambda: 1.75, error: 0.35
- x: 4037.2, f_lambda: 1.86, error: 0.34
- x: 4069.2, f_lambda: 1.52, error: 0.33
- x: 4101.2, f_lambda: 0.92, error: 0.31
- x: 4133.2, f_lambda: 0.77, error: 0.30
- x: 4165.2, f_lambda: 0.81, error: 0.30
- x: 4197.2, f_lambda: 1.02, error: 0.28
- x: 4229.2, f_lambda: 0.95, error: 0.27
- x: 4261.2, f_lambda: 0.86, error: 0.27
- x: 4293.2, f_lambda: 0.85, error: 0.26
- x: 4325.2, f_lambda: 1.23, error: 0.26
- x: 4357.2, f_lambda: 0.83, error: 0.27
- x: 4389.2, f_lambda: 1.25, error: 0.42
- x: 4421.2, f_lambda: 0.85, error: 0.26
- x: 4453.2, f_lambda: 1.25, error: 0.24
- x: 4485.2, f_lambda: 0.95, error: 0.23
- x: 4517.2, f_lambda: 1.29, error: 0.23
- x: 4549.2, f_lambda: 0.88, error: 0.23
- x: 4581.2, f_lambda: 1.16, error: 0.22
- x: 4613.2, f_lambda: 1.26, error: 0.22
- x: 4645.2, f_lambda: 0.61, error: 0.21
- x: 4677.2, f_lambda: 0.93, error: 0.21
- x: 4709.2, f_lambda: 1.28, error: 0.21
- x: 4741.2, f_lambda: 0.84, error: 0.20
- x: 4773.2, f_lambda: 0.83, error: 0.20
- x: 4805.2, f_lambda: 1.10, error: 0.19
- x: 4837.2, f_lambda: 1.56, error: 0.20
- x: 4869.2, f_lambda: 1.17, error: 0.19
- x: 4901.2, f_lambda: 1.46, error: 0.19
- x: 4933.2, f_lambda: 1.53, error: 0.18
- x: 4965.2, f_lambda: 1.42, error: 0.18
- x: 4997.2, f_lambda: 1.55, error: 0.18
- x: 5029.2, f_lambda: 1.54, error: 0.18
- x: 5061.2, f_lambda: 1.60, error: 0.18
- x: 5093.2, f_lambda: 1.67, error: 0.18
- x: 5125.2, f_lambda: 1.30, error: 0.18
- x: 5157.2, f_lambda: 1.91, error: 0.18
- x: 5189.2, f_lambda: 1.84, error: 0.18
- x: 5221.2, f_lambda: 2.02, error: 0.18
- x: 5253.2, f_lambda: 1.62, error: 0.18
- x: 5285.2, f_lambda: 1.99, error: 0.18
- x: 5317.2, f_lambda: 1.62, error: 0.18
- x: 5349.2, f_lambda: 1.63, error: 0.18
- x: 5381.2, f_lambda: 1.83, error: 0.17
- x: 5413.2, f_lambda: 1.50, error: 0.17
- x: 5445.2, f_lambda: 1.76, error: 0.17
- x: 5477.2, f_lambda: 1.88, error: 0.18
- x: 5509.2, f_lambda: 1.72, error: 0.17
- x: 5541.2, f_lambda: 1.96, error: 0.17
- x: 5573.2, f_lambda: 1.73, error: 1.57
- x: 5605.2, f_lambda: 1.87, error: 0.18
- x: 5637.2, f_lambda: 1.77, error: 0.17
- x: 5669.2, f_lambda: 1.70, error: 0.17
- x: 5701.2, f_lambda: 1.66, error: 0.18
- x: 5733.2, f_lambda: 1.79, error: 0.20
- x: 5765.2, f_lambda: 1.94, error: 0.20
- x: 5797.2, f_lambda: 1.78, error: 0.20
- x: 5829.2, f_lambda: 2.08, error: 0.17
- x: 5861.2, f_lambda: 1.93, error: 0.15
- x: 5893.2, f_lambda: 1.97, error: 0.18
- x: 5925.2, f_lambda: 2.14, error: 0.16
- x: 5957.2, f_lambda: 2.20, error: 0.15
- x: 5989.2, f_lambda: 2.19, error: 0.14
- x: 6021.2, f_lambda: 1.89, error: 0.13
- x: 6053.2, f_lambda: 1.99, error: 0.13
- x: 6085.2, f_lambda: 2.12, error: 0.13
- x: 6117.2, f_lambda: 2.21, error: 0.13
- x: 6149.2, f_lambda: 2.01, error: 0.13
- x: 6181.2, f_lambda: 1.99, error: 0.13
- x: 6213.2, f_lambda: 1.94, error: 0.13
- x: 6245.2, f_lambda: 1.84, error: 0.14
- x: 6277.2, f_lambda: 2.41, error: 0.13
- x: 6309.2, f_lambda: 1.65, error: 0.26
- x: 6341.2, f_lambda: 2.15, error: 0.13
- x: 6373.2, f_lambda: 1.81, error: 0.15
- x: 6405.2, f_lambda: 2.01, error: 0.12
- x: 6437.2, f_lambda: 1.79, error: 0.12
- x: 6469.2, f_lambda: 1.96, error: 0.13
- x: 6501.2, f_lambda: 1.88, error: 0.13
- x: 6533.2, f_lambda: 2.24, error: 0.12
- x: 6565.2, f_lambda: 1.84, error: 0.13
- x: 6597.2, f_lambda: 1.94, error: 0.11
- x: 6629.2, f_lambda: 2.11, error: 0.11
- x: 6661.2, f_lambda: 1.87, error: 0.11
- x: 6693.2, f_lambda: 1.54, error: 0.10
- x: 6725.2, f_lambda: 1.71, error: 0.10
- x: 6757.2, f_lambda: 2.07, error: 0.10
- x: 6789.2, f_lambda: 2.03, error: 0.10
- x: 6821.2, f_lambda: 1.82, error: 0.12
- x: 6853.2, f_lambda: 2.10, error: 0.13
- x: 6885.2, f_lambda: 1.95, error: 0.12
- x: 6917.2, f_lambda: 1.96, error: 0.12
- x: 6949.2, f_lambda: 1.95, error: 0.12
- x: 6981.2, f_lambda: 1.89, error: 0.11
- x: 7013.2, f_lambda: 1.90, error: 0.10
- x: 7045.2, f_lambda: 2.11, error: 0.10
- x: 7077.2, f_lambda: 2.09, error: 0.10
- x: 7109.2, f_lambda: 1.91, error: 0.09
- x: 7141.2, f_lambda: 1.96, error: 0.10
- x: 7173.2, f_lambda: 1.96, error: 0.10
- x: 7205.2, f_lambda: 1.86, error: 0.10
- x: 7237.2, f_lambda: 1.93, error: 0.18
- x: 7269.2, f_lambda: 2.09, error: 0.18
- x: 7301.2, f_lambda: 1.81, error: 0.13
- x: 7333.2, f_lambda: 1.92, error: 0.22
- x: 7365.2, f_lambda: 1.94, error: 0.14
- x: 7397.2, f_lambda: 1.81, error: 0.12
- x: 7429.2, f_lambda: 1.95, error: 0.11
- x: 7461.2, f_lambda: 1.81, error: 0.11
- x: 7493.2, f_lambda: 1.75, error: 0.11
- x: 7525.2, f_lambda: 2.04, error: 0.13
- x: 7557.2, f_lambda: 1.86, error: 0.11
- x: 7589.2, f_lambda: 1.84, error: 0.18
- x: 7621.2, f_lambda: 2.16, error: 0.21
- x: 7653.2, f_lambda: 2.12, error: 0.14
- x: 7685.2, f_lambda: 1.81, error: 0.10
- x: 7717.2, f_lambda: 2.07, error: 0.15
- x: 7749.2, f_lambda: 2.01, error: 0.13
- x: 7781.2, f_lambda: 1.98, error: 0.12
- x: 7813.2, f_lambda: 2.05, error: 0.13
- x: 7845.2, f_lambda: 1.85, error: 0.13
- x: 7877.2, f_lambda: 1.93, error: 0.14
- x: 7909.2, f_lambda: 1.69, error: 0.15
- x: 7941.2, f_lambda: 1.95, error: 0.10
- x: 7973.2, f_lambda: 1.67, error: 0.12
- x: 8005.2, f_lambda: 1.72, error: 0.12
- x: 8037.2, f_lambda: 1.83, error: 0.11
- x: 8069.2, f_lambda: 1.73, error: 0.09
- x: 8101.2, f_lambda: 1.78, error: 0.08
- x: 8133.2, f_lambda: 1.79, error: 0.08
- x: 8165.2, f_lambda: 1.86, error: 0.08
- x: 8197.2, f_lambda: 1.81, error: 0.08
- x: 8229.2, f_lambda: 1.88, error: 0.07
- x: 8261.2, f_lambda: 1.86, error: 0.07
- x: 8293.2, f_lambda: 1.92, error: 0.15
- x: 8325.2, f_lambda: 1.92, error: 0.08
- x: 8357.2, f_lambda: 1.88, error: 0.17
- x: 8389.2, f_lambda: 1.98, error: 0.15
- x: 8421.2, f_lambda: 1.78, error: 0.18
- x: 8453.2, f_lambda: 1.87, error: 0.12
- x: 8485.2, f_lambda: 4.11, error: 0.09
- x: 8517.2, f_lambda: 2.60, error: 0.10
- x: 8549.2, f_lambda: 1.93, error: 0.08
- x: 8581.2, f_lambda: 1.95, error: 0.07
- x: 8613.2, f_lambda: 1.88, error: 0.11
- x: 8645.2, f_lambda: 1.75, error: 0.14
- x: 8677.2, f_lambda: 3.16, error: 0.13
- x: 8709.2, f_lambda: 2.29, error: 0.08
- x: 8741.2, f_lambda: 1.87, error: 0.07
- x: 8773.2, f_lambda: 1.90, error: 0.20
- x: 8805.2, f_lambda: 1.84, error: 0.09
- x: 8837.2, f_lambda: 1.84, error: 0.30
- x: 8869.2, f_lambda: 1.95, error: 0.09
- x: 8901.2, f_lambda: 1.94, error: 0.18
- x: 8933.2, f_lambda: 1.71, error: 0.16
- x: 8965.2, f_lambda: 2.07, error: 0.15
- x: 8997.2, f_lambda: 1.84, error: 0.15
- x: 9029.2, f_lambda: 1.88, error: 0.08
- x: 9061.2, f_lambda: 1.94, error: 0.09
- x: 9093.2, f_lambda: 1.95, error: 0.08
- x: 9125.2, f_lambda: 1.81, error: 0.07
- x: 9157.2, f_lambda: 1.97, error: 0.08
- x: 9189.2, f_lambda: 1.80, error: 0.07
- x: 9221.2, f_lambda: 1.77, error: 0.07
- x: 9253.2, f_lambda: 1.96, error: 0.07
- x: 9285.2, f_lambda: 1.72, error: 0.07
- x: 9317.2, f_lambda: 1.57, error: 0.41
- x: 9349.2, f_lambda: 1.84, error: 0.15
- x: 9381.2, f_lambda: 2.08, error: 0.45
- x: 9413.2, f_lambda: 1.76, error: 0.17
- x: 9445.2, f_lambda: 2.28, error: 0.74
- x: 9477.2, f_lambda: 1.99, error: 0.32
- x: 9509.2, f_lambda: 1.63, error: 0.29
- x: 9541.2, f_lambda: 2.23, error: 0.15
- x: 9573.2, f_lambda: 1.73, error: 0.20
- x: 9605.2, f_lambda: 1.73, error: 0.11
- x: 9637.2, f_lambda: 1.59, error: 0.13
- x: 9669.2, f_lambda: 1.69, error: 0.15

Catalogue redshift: 0.29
